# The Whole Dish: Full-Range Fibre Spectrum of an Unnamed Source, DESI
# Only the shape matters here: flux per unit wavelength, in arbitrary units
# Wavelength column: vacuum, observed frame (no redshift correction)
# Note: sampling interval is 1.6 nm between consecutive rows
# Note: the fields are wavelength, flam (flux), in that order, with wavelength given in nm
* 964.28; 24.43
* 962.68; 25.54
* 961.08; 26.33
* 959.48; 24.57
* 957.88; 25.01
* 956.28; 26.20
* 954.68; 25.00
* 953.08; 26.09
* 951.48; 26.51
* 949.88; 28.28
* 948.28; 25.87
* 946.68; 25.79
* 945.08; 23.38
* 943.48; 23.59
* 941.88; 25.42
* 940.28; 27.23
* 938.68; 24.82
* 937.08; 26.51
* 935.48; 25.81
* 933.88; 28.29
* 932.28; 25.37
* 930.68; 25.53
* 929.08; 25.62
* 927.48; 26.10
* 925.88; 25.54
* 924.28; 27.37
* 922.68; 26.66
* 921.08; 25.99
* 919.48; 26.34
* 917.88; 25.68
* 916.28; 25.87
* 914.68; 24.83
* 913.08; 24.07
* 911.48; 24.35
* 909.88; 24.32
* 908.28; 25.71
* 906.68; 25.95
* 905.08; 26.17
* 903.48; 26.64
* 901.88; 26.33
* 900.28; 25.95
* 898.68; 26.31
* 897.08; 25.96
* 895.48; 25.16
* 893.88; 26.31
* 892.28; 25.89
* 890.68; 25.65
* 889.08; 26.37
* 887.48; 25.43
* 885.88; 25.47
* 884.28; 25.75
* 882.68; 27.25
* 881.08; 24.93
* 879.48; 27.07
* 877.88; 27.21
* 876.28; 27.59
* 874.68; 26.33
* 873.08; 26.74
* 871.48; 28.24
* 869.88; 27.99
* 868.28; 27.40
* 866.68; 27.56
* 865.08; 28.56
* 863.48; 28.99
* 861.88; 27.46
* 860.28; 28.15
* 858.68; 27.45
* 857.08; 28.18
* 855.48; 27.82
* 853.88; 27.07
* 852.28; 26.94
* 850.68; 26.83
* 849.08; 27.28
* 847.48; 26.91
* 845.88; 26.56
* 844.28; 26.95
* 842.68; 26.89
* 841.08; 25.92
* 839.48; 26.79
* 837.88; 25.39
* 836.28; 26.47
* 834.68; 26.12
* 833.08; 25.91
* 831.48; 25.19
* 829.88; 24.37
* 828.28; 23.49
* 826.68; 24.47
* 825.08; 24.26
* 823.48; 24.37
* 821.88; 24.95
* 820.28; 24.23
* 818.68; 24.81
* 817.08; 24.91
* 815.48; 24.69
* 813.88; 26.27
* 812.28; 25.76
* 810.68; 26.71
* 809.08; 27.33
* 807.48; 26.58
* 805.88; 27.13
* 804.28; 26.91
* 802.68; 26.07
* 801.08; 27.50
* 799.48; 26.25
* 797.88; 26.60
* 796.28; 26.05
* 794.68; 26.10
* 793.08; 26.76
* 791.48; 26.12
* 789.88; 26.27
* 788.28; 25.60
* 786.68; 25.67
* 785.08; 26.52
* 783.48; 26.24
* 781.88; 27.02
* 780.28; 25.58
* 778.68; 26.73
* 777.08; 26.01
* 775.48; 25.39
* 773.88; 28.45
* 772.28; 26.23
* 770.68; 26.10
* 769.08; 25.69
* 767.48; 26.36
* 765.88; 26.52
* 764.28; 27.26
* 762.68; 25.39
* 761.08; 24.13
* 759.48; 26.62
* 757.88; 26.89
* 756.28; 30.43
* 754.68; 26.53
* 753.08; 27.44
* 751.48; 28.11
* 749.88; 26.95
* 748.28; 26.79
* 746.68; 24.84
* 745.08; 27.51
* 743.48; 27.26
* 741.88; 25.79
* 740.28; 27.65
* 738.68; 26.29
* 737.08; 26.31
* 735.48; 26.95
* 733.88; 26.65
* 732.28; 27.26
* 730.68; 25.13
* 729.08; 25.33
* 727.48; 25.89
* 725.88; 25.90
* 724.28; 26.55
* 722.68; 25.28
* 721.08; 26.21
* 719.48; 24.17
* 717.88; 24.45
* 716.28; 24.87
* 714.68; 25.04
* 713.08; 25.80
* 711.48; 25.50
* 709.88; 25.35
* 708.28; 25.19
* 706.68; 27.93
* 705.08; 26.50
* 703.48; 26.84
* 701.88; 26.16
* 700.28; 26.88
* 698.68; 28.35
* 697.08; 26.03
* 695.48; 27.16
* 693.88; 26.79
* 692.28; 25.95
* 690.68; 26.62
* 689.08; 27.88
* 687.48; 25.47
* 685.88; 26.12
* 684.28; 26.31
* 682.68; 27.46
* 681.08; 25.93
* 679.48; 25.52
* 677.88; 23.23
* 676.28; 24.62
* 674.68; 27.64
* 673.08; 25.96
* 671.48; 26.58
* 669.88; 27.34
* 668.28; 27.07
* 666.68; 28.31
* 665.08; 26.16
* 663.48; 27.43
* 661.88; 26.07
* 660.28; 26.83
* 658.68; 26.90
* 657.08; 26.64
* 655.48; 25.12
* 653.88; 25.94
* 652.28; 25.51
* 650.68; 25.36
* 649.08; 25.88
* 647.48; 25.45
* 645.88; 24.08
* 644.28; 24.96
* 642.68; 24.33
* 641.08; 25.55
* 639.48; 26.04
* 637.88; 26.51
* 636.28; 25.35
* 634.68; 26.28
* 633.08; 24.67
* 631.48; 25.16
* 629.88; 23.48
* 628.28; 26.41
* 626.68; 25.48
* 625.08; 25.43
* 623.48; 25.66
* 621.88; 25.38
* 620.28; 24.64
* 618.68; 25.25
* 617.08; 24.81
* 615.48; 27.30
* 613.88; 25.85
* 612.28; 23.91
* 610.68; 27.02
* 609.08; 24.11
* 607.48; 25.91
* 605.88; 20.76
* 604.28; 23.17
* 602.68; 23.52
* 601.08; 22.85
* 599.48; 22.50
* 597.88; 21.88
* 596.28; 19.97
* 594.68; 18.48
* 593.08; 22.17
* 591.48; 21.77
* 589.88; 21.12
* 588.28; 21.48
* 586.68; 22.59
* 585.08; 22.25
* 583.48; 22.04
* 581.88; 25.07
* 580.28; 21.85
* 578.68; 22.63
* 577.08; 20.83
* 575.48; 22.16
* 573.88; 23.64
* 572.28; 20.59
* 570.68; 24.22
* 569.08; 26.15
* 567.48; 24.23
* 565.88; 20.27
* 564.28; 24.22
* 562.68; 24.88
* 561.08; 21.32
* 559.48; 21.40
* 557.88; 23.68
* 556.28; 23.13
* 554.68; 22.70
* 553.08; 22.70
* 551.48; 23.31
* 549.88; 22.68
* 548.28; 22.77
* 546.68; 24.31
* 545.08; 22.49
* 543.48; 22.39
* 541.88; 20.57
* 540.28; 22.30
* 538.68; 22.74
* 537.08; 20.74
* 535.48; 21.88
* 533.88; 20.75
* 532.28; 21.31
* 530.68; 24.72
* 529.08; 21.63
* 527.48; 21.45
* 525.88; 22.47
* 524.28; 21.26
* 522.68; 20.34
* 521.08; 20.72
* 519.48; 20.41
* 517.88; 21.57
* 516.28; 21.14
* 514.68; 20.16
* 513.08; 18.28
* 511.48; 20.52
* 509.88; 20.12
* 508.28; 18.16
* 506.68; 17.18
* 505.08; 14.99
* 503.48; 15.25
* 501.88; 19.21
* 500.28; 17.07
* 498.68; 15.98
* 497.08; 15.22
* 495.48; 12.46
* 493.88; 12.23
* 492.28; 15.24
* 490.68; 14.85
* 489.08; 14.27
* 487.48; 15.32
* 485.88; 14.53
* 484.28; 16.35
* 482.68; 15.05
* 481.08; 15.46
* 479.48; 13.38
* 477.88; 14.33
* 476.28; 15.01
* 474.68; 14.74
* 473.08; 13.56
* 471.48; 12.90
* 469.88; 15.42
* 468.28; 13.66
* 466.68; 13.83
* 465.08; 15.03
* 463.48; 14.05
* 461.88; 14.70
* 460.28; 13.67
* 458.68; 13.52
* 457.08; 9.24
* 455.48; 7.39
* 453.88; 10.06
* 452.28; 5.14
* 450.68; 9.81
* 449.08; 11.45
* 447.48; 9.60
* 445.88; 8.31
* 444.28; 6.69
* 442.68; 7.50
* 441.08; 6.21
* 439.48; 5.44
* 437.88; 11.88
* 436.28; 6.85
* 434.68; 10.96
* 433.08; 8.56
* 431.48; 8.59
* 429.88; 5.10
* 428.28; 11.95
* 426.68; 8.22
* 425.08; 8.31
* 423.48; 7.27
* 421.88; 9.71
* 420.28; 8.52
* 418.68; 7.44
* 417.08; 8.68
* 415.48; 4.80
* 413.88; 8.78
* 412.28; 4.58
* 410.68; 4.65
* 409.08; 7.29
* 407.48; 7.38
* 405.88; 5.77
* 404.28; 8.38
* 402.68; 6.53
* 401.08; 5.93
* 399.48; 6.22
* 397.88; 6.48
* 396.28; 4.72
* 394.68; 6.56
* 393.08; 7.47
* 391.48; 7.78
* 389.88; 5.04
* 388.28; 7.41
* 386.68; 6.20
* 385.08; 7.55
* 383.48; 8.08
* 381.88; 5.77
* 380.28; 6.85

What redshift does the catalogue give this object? 0.149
